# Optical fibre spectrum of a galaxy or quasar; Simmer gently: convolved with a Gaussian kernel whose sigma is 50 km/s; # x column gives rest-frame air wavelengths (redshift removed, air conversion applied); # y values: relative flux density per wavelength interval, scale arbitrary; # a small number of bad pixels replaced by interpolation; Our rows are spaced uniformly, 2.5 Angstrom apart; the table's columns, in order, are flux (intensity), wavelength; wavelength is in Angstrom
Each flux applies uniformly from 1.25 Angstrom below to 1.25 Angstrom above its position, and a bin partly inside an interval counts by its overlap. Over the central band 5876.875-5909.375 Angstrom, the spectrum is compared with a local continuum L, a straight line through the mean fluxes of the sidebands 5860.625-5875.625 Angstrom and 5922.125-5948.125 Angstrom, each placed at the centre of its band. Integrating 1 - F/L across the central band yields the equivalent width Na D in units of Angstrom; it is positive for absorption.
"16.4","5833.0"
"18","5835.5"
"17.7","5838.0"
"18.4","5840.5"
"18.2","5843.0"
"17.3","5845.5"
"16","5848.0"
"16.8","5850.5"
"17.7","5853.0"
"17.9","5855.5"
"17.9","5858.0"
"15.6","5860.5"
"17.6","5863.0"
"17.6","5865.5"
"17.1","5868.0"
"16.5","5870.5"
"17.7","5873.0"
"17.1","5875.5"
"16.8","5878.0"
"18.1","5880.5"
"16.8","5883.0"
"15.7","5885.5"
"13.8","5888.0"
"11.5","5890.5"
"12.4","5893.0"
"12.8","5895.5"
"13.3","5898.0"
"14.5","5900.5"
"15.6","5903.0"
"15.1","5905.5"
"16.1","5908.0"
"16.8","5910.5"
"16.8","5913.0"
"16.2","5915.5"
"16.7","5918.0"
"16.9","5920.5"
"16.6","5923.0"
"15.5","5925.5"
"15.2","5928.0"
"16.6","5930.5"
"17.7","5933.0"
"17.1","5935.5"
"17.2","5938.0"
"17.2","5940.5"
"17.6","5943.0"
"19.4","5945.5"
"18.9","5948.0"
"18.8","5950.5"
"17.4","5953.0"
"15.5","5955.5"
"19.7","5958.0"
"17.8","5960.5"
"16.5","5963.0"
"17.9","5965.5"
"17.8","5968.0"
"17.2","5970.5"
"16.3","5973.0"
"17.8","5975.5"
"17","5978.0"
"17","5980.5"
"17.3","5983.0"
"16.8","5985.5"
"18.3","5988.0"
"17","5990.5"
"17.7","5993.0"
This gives 4.42 Angstrom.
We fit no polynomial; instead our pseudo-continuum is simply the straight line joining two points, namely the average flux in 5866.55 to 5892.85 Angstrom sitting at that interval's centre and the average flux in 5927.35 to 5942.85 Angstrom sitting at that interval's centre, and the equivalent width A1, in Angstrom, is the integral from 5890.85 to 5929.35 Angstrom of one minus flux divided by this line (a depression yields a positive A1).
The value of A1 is 2.9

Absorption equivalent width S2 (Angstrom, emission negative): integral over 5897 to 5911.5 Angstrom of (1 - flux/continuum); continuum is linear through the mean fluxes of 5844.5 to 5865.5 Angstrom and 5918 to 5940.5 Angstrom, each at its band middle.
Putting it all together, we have 1.35 Angstrom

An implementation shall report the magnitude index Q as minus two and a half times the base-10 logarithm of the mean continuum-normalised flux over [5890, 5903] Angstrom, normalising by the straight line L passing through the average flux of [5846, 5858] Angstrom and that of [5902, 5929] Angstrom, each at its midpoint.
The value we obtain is 0.24 mag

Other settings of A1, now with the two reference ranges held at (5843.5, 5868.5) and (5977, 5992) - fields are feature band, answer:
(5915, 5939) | 0.9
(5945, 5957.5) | -0.6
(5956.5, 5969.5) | -0.5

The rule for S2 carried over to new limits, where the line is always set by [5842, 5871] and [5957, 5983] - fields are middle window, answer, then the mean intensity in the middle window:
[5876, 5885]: 0.1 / 17.1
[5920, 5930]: 0.8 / 16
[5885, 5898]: 3.1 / 13.1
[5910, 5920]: 0.4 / 16.6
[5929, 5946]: 0.0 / 17.4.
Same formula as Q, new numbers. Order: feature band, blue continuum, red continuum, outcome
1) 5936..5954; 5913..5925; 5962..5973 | -0.07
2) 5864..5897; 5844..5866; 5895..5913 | 0.03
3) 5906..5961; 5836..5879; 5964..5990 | 0.01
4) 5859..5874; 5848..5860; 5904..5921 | 0.00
